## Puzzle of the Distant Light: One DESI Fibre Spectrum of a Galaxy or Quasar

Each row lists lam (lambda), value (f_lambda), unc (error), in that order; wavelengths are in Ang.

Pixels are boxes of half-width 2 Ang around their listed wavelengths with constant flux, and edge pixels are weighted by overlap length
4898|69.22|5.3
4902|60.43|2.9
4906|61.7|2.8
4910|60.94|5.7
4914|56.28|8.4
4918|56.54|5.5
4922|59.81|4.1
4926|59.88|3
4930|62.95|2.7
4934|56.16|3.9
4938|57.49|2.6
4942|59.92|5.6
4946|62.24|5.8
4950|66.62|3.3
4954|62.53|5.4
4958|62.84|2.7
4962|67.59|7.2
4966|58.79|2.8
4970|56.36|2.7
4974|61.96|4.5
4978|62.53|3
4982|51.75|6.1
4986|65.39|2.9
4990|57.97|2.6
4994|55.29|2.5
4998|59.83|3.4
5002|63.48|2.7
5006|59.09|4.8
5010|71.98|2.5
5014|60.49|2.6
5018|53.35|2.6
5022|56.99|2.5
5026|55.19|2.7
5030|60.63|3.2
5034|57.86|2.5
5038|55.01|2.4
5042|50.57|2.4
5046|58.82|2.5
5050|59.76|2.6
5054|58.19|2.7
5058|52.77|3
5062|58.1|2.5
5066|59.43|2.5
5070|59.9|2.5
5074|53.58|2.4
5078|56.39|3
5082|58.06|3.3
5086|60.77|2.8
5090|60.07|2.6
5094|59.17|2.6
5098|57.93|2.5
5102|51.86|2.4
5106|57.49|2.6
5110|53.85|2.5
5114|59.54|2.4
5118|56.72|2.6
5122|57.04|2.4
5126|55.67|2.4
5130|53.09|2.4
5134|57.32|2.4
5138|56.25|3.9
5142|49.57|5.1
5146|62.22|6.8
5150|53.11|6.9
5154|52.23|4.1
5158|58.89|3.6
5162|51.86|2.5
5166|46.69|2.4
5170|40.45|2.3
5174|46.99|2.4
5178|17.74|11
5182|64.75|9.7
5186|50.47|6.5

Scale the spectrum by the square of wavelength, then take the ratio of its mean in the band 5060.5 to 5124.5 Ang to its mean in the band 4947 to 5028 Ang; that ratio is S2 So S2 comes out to 0.99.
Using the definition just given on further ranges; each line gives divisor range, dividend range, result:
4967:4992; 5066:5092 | 1.02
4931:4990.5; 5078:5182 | 0.94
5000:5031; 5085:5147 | 0.98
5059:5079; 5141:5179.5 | 0.87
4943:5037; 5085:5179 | 0.94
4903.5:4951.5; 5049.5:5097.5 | 1.02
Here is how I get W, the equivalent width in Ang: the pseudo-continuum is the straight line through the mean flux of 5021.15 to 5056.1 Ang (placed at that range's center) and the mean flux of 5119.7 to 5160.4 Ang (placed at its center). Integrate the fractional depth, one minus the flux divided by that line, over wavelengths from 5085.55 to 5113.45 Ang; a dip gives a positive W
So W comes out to -0.6 Ang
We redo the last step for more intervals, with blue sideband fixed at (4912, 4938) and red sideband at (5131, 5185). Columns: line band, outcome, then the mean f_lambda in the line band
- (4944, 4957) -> -1.4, 63.7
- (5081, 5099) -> -2.2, 59.3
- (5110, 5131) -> -1.8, 56.3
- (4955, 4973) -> -1.3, 61.5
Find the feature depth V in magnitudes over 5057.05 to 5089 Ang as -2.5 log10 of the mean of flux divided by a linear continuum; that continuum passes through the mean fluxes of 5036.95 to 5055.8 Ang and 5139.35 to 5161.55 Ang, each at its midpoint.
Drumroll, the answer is -0.03 mag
